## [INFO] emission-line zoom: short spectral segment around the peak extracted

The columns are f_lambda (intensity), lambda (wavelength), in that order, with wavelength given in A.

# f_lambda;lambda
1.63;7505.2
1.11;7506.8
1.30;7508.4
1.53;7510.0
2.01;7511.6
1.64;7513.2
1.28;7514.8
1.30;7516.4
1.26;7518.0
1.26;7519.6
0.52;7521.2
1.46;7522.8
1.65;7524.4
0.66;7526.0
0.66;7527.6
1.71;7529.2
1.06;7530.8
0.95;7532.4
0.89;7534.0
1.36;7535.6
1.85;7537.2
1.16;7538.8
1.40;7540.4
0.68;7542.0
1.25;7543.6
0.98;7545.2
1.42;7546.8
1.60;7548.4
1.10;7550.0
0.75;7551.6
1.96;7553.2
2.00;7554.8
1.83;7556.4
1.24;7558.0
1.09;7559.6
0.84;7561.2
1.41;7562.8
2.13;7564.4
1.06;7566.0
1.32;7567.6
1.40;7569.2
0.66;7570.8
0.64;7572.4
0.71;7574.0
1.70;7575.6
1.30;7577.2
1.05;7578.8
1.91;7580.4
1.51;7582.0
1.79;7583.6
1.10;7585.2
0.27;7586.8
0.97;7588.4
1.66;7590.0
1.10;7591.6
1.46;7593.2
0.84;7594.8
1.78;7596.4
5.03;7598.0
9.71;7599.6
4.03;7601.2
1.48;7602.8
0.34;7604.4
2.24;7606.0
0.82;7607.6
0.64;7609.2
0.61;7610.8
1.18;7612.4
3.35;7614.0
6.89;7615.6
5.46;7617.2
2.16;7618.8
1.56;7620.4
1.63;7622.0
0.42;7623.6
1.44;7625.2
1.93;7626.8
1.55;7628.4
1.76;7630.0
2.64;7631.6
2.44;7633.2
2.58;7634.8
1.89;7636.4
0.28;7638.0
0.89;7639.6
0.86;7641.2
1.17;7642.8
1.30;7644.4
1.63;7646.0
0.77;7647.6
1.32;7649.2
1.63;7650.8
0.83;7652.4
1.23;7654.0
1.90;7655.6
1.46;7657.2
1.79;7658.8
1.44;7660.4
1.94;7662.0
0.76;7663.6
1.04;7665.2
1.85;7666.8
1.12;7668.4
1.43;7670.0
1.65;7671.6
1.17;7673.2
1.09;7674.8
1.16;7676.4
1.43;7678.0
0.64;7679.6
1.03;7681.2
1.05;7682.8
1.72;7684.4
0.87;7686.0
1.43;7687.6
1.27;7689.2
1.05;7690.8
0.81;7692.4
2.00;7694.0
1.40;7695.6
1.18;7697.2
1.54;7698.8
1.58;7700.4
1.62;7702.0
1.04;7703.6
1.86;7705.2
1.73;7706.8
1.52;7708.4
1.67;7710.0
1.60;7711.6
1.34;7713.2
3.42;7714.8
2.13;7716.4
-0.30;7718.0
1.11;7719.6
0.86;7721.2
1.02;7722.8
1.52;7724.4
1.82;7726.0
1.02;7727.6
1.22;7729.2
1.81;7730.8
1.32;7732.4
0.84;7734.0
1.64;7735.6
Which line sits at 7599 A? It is [S II]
